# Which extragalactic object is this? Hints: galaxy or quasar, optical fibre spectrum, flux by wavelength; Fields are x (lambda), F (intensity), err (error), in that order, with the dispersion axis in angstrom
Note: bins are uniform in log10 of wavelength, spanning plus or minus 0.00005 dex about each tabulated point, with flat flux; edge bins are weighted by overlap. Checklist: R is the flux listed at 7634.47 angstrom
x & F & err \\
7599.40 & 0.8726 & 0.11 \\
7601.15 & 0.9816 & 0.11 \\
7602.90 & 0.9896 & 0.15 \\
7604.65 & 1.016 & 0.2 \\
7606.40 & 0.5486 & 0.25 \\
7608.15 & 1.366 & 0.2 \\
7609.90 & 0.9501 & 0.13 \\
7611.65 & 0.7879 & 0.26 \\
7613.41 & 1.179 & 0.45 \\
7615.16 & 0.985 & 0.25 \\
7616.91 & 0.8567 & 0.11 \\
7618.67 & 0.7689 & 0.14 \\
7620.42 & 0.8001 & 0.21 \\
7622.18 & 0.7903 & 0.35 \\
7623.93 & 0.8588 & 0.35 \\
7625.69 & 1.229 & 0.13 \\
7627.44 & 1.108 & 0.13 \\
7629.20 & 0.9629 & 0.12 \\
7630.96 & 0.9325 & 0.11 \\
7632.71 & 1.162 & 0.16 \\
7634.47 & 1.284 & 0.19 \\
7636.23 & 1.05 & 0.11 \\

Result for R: 1.284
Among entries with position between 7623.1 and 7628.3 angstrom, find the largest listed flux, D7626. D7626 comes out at 1.229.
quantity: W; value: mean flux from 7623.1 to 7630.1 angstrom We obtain 1.04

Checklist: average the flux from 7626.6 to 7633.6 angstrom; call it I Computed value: 1.04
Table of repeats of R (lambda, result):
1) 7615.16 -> 0.985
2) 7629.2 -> 0.9629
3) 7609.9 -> 0.9501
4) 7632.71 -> 1.162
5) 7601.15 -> 0.9816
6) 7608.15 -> 1.366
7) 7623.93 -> 0.8588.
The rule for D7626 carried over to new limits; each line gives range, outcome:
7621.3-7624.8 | 0.8588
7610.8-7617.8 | 1.179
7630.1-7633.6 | 1.162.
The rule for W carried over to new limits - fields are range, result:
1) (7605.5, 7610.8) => 0.956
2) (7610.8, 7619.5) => 0.916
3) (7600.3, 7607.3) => 0.886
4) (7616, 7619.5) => 0.815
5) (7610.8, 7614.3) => 0.984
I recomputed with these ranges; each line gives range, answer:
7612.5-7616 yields 1.08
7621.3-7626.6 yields 0.961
